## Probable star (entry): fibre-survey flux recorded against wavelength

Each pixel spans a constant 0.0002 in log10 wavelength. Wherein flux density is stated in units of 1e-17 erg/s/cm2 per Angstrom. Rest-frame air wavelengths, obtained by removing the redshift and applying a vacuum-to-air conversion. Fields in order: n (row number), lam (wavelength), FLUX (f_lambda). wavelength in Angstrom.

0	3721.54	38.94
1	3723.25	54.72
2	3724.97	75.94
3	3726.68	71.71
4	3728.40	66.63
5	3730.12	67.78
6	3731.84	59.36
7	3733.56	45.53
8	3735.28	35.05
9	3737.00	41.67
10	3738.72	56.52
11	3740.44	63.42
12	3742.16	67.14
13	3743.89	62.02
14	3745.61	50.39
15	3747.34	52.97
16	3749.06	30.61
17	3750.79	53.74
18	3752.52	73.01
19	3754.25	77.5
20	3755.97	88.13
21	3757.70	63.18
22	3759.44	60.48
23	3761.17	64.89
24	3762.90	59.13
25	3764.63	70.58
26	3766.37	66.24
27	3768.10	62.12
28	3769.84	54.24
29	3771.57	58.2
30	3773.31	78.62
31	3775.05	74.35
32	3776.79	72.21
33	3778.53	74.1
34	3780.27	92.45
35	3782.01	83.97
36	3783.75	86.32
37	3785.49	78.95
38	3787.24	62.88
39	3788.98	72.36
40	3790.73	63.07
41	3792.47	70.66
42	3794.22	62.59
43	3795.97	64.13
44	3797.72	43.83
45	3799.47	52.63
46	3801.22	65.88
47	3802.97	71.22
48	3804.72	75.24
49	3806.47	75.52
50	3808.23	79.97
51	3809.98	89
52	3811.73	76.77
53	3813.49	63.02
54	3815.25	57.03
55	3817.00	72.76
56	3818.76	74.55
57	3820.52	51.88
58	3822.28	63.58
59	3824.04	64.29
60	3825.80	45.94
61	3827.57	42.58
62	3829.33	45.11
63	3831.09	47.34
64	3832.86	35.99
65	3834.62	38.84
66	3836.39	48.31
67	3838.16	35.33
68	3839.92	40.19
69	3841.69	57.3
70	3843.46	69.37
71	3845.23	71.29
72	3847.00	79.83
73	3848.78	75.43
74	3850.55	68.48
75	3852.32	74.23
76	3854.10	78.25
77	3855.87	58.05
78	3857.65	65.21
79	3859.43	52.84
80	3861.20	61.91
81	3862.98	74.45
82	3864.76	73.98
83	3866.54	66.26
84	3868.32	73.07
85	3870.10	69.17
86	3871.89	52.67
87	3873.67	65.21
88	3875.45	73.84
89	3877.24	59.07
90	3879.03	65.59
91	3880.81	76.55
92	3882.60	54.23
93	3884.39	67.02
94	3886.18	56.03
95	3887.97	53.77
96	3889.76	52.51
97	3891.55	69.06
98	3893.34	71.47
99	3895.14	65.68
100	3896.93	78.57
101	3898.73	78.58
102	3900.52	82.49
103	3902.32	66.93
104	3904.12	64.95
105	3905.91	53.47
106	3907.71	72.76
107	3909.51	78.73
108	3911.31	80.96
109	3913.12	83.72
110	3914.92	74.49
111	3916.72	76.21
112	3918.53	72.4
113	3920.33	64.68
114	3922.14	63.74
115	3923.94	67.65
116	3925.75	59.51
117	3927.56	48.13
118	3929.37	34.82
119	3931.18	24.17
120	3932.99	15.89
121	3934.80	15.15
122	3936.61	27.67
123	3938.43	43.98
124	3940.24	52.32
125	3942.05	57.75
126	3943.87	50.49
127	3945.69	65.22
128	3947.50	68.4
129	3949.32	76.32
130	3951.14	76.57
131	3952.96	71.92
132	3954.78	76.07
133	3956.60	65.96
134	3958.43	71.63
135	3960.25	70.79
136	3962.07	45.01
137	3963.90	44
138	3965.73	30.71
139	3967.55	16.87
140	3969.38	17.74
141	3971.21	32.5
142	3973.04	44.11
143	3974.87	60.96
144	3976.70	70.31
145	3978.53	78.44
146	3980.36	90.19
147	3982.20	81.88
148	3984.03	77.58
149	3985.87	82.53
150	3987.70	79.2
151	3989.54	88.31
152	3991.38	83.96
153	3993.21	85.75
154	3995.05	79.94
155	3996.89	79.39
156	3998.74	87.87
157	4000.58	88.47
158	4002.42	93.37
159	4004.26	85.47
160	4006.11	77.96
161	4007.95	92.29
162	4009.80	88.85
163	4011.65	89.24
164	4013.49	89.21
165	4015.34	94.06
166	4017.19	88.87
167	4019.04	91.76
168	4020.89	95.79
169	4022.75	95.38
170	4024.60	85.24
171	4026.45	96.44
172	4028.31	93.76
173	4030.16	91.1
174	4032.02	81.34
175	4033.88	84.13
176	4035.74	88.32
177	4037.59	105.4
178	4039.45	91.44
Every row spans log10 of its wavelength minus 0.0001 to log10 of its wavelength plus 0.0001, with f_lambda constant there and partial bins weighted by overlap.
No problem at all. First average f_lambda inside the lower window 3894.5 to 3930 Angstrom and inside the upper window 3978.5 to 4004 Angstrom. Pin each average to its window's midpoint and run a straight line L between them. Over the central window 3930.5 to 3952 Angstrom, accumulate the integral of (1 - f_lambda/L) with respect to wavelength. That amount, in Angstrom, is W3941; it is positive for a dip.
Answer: 7.72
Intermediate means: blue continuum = 68.7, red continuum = 84.3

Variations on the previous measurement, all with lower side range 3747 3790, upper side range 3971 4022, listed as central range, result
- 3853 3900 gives 5.6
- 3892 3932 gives 5.4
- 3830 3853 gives 5.1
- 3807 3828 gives 1.7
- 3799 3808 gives 0.1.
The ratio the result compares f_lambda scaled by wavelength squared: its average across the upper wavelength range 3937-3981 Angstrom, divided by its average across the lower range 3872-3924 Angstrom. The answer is 0.9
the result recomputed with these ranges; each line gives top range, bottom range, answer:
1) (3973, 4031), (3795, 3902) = 1.45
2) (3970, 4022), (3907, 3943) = 1.52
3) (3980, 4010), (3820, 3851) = 1.69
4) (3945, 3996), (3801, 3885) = 1.10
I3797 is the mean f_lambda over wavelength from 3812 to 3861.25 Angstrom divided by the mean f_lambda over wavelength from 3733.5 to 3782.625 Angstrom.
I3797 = 0.93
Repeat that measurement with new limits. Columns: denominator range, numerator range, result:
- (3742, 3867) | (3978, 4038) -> 1.36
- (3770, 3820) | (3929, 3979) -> 0.71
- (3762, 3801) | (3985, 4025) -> 1.28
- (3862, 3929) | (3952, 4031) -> 1.12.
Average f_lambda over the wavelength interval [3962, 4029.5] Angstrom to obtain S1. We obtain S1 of 76.3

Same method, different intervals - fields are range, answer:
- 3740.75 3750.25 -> 53.3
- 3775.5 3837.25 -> 64.7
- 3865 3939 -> 61.6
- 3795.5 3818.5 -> 68.5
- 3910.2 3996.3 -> 60.7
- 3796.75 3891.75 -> 62.4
